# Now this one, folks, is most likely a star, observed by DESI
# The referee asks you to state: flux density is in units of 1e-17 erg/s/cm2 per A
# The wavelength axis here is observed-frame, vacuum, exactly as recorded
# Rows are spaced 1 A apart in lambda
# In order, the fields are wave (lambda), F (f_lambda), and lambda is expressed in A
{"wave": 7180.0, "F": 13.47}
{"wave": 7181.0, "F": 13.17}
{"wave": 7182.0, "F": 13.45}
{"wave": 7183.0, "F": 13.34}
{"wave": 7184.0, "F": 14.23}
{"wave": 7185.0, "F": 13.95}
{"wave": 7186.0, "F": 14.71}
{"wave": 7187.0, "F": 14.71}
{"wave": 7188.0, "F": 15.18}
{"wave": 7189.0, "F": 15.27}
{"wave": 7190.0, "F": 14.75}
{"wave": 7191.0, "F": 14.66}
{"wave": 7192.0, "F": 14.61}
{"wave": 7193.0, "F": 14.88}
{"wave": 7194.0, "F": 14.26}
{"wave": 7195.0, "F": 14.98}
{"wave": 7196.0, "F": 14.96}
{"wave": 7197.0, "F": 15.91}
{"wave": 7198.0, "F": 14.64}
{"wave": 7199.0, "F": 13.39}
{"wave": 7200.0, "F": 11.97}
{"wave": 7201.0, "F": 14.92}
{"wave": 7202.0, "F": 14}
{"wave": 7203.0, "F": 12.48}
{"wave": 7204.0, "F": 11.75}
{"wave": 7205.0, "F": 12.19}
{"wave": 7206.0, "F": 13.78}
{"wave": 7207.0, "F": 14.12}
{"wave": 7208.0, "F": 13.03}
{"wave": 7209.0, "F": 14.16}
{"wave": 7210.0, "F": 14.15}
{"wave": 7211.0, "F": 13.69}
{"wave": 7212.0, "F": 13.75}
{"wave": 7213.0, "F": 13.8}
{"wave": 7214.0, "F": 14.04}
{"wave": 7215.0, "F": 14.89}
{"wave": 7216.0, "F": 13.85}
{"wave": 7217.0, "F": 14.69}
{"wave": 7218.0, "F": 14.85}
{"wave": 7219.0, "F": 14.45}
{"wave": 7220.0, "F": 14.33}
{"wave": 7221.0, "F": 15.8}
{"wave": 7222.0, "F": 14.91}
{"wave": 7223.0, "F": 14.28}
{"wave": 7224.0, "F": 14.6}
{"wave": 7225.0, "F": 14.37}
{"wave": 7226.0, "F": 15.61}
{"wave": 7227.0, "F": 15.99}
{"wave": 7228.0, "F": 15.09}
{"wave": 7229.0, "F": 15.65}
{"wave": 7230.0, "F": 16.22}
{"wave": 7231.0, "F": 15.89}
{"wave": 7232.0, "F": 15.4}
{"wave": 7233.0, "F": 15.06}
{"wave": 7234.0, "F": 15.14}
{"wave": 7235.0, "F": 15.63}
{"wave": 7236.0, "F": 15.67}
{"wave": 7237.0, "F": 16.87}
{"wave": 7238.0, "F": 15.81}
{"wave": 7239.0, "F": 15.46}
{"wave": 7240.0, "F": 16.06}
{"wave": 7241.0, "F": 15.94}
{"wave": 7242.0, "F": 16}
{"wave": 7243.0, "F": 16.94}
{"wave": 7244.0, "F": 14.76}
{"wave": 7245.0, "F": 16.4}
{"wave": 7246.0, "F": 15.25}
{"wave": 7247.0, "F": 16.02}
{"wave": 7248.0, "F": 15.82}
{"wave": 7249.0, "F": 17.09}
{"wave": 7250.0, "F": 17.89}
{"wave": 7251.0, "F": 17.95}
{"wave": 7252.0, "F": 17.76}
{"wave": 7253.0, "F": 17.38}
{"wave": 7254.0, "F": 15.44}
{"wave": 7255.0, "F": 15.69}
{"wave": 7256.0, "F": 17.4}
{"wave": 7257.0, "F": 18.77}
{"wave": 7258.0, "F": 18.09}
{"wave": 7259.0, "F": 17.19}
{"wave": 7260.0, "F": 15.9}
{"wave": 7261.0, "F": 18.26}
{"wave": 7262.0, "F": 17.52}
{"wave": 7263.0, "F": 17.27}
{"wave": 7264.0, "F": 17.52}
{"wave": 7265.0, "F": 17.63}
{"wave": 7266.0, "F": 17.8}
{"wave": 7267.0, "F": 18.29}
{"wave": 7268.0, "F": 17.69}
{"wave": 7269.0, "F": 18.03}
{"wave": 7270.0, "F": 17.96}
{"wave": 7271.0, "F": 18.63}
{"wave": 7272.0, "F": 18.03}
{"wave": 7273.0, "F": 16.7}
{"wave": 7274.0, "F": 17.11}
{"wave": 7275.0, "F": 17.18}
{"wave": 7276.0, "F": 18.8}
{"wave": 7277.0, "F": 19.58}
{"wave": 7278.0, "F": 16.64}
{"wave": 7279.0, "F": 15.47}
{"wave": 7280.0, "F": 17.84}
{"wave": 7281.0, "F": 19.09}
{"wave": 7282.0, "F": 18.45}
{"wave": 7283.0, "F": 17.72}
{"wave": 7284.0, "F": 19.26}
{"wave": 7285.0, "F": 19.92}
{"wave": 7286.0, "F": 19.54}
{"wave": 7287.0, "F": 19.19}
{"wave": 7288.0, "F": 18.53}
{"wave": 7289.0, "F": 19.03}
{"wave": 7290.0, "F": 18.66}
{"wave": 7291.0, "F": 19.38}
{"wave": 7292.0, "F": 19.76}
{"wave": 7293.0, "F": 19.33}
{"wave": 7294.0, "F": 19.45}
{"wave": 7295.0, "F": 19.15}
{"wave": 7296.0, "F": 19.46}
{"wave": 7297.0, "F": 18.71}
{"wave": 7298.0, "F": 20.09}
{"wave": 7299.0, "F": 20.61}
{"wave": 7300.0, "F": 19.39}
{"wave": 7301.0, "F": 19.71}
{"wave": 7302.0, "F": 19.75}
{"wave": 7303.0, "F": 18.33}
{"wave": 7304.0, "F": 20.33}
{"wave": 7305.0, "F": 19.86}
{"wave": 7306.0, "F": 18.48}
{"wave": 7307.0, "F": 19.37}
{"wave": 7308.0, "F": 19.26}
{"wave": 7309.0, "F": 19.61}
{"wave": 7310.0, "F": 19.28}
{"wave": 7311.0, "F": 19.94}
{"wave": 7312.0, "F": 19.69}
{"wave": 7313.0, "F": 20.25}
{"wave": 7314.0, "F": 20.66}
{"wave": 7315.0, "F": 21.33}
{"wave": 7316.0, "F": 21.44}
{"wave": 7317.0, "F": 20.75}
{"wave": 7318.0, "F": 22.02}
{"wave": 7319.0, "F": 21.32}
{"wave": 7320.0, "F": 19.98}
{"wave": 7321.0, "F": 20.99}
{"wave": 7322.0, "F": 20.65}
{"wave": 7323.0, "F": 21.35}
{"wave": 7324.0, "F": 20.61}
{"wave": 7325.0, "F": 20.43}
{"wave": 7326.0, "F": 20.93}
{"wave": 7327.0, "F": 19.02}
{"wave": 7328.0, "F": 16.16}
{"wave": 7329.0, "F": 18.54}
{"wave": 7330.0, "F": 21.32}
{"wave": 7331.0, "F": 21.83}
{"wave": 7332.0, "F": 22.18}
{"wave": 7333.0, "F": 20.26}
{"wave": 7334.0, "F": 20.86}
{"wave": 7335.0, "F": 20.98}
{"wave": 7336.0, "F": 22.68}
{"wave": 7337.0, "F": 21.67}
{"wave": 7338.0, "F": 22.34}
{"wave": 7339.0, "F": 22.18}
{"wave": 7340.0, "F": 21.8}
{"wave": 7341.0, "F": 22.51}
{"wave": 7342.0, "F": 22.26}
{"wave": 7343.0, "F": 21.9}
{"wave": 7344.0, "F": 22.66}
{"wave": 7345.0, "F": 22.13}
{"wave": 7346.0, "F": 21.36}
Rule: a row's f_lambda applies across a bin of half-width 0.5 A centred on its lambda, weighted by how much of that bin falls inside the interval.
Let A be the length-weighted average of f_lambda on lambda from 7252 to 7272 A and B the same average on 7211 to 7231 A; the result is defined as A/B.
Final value 1.2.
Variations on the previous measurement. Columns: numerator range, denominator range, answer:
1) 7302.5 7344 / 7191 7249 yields 1.39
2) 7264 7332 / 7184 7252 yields 1.29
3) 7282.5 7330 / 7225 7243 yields 1.26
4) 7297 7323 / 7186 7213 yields 1.43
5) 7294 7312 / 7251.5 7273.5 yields 1.11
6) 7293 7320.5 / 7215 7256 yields 1.27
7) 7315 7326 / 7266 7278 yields 1.17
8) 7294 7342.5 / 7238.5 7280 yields 1.19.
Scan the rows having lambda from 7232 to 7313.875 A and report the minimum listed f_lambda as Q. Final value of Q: 14.76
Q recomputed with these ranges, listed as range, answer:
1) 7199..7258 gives 11.75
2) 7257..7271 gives 15.9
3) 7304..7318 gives 18.48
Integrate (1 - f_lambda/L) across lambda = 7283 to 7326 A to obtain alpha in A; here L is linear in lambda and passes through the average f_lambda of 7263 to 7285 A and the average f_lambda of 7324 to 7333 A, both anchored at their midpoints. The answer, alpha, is -1.6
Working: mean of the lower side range 17.9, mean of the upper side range 20.1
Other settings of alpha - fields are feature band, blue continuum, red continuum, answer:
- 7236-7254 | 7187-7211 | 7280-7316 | 0.2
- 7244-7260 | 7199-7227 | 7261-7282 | -0.3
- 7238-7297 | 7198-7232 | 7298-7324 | -0.5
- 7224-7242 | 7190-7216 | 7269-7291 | 0.0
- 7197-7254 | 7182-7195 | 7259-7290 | 3.6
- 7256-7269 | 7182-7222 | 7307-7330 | -0.3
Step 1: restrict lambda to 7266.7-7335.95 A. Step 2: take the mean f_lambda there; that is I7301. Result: 19.4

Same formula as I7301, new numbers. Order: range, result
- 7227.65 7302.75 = 17.6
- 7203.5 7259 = 15.4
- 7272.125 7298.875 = 18.6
